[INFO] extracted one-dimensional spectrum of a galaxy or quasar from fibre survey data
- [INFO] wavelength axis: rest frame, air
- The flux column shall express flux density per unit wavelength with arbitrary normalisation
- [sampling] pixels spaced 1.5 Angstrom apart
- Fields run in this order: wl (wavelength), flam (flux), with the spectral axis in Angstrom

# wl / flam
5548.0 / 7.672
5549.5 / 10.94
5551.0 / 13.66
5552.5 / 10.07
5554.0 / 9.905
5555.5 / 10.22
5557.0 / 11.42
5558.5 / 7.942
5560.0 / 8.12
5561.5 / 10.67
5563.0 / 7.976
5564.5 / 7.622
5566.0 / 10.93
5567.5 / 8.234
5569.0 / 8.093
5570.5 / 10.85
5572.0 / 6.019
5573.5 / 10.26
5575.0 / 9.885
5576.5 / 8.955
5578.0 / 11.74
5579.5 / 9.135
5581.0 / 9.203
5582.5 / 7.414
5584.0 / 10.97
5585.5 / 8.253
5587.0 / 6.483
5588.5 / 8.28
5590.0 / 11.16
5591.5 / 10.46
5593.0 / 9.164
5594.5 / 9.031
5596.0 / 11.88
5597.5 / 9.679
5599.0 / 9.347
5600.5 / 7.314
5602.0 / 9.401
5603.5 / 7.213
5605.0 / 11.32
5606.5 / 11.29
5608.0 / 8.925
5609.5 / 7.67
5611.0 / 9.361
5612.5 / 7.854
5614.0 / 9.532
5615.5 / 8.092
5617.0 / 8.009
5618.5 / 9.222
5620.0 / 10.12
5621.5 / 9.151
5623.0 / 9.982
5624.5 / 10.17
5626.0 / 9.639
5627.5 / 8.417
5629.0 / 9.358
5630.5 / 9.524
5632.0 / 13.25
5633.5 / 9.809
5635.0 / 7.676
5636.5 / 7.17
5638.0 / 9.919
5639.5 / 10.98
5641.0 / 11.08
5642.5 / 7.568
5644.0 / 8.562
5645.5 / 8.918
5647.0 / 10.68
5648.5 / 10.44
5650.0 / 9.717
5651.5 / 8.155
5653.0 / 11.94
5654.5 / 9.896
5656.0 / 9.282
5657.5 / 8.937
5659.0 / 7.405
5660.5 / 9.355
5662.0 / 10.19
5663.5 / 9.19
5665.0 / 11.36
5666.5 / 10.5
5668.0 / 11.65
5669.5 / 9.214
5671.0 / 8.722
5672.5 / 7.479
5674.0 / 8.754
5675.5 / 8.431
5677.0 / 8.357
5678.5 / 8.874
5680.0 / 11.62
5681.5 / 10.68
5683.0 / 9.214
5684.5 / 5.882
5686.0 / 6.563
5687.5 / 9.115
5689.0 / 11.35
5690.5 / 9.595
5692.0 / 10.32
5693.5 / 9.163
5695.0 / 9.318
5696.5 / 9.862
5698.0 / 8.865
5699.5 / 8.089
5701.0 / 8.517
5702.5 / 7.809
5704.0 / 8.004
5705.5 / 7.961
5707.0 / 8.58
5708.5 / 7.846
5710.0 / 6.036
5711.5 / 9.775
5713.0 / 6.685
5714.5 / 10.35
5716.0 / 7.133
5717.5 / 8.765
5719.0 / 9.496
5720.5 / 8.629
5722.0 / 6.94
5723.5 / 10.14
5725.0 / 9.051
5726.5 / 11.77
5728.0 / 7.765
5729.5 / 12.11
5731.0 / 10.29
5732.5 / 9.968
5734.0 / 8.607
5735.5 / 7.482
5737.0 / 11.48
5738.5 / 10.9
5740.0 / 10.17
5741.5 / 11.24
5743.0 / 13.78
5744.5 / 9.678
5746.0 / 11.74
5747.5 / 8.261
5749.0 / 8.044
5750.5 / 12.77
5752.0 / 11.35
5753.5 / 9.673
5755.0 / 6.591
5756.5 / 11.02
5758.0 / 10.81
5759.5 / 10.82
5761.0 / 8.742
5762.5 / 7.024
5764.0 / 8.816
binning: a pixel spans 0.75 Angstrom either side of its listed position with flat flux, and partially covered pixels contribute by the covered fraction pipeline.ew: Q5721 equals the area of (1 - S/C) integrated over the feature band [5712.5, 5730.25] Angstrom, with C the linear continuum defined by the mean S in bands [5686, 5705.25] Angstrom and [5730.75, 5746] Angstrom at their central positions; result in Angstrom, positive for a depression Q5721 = 1.4 Angstrom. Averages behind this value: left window 9.03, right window 10.4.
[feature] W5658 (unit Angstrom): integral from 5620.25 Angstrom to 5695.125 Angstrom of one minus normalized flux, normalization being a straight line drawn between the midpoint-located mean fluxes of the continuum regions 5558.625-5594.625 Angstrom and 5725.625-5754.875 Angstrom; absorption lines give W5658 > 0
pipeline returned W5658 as 1.8 Angstrom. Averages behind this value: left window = 9.1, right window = 10.3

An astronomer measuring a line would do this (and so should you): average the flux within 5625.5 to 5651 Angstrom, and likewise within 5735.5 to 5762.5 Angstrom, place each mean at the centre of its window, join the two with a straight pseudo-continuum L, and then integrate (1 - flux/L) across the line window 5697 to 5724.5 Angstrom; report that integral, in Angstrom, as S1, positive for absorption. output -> 4.59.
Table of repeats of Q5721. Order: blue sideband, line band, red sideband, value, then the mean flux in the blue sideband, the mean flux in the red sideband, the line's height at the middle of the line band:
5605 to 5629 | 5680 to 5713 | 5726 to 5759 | 3.9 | 9.24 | 10.2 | 9.87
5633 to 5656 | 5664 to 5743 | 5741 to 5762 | 5.7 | 9.49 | 10.3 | 9.92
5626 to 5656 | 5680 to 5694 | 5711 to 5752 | 0.7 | 9.63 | 9.77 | 9.7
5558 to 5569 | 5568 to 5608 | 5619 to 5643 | -1.1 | 8.76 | 9.63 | 9.07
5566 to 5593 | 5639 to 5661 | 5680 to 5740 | -1.0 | 9.19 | 9.03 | 9.1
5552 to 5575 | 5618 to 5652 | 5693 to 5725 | -2.7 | 9.23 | 8.48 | 8.86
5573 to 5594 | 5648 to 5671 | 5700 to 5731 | -2.0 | 9.37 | 8.7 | 8.99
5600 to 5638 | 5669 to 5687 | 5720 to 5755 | 1.8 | 9.21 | 10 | 9.61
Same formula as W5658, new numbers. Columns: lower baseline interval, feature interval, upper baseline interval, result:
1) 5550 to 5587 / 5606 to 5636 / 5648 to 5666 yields 0.8 Angstrom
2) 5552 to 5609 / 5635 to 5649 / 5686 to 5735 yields -0.3 Angstrom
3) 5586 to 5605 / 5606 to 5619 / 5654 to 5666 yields 0.6 Angstrom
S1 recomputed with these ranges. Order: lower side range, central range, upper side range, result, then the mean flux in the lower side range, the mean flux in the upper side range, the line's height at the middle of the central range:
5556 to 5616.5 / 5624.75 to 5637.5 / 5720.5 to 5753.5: 0.08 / 9.18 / 10.1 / 9.46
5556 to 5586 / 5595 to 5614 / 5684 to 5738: -0.31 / 9.2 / 8.89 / 9.13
